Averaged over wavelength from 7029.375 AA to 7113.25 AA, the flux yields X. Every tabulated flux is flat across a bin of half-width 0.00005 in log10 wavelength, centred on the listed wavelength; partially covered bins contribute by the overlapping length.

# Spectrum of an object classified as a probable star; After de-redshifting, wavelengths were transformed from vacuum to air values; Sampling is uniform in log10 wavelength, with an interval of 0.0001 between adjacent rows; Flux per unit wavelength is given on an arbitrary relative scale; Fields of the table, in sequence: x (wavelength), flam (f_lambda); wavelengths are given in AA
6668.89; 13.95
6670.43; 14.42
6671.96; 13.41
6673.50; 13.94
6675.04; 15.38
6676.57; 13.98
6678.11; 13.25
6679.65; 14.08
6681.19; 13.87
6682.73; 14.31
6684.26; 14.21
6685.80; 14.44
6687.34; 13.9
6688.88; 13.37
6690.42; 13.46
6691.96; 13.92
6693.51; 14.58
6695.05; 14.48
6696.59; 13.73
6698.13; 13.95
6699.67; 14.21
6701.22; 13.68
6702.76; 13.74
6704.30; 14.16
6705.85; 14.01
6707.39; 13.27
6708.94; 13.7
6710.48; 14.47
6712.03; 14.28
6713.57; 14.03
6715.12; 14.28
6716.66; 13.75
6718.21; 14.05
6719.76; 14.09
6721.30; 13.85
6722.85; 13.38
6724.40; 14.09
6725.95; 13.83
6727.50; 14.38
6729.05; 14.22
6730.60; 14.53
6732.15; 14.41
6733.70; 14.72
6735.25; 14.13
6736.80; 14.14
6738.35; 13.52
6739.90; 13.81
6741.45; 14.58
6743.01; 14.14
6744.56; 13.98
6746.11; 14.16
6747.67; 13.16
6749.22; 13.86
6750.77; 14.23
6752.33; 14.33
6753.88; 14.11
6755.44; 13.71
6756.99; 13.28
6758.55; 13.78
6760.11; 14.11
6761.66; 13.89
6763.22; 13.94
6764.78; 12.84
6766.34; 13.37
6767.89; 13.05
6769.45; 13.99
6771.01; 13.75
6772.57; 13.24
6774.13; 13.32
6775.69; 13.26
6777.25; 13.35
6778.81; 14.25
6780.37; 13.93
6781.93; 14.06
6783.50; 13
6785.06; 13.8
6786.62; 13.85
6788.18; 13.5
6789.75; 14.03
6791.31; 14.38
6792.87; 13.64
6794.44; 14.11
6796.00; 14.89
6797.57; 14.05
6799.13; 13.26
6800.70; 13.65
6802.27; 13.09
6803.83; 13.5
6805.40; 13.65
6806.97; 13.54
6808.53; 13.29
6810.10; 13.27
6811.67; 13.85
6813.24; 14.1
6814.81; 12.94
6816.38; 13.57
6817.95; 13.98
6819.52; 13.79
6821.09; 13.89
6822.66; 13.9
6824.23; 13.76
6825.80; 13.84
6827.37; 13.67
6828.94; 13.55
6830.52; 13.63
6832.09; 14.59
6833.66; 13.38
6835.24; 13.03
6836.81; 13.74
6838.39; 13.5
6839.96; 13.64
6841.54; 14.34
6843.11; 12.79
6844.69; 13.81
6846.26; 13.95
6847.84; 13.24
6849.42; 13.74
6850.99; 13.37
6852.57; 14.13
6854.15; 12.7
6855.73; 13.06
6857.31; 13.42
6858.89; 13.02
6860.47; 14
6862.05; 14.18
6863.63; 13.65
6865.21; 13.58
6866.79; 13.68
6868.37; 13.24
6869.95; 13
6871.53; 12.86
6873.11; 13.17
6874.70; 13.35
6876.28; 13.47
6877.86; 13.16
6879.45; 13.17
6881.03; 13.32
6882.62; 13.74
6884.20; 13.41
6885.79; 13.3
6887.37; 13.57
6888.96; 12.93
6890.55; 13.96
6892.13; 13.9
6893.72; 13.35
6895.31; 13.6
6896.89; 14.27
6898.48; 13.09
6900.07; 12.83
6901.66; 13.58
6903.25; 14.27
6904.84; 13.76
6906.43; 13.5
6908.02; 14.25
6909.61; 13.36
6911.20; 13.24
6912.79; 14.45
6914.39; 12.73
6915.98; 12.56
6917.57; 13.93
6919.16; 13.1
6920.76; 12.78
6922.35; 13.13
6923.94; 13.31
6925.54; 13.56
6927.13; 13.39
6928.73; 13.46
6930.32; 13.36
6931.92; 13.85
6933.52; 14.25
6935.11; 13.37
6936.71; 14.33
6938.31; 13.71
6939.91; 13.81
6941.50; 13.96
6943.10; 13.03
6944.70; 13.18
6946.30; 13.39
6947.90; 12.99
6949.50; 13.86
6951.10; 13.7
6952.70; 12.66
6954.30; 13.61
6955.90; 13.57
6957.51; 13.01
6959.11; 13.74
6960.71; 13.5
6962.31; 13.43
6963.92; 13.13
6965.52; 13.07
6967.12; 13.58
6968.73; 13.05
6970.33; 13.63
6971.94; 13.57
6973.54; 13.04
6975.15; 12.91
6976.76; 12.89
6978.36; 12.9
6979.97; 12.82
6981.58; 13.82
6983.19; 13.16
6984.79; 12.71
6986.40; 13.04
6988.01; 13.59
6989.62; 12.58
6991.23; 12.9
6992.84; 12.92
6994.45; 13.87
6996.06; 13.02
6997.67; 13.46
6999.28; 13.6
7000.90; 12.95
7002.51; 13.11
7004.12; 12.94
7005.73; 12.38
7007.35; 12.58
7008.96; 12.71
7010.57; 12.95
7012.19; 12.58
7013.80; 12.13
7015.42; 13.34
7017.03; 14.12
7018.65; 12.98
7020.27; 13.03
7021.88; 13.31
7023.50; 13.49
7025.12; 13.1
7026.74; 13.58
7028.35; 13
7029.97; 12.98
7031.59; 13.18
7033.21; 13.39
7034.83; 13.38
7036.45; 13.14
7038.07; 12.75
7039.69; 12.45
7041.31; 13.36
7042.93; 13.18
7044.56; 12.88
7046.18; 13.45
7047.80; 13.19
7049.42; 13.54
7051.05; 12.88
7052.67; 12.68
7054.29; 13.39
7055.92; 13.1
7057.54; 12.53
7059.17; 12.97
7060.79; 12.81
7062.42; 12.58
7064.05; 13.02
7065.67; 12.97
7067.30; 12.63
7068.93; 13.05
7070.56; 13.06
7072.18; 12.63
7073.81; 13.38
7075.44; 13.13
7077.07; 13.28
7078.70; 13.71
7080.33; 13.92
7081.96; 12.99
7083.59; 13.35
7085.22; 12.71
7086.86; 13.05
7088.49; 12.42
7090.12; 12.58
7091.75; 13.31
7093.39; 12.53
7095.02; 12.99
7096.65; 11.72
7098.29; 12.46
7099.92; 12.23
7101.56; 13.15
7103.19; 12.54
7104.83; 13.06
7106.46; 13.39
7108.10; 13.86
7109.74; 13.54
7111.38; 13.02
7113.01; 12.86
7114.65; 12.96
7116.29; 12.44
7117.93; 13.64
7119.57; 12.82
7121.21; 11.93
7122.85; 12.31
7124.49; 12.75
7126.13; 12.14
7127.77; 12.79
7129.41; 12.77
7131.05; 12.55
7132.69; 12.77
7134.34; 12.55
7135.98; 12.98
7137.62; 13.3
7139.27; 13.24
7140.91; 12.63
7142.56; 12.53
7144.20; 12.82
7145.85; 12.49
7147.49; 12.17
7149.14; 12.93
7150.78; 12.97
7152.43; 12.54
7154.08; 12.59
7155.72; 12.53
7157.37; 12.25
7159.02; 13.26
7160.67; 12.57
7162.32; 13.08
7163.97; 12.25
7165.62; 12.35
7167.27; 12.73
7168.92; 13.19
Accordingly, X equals 13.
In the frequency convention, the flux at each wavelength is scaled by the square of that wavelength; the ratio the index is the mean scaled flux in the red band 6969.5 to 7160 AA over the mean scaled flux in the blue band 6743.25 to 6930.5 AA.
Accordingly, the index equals 1.02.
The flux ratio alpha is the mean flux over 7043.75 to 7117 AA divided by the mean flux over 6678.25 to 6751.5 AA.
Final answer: 0.9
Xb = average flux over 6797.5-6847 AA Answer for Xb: 13.6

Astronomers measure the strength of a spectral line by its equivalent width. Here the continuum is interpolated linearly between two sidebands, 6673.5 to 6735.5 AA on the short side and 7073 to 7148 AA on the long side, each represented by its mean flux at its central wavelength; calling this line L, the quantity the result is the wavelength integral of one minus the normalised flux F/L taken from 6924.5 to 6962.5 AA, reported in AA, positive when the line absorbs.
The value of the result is -0.5 AA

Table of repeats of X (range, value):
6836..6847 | 13.7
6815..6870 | 13.6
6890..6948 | 13.5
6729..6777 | 13.8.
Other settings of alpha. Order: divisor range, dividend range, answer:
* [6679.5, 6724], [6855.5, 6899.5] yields 0.96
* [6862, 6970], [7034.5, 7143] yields 0.96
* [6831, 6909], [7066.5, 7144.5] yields 0.95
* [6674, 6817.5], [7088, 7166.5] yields 0.92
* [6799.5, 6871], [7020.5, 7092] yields 0.96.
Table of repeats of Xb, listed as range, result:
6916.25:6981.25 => 13.4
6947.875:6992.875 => 13.2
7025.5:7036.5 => 13.2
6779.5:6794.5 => 13.8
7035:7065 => 13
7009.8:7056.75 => 13.1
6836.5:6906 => 13.5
